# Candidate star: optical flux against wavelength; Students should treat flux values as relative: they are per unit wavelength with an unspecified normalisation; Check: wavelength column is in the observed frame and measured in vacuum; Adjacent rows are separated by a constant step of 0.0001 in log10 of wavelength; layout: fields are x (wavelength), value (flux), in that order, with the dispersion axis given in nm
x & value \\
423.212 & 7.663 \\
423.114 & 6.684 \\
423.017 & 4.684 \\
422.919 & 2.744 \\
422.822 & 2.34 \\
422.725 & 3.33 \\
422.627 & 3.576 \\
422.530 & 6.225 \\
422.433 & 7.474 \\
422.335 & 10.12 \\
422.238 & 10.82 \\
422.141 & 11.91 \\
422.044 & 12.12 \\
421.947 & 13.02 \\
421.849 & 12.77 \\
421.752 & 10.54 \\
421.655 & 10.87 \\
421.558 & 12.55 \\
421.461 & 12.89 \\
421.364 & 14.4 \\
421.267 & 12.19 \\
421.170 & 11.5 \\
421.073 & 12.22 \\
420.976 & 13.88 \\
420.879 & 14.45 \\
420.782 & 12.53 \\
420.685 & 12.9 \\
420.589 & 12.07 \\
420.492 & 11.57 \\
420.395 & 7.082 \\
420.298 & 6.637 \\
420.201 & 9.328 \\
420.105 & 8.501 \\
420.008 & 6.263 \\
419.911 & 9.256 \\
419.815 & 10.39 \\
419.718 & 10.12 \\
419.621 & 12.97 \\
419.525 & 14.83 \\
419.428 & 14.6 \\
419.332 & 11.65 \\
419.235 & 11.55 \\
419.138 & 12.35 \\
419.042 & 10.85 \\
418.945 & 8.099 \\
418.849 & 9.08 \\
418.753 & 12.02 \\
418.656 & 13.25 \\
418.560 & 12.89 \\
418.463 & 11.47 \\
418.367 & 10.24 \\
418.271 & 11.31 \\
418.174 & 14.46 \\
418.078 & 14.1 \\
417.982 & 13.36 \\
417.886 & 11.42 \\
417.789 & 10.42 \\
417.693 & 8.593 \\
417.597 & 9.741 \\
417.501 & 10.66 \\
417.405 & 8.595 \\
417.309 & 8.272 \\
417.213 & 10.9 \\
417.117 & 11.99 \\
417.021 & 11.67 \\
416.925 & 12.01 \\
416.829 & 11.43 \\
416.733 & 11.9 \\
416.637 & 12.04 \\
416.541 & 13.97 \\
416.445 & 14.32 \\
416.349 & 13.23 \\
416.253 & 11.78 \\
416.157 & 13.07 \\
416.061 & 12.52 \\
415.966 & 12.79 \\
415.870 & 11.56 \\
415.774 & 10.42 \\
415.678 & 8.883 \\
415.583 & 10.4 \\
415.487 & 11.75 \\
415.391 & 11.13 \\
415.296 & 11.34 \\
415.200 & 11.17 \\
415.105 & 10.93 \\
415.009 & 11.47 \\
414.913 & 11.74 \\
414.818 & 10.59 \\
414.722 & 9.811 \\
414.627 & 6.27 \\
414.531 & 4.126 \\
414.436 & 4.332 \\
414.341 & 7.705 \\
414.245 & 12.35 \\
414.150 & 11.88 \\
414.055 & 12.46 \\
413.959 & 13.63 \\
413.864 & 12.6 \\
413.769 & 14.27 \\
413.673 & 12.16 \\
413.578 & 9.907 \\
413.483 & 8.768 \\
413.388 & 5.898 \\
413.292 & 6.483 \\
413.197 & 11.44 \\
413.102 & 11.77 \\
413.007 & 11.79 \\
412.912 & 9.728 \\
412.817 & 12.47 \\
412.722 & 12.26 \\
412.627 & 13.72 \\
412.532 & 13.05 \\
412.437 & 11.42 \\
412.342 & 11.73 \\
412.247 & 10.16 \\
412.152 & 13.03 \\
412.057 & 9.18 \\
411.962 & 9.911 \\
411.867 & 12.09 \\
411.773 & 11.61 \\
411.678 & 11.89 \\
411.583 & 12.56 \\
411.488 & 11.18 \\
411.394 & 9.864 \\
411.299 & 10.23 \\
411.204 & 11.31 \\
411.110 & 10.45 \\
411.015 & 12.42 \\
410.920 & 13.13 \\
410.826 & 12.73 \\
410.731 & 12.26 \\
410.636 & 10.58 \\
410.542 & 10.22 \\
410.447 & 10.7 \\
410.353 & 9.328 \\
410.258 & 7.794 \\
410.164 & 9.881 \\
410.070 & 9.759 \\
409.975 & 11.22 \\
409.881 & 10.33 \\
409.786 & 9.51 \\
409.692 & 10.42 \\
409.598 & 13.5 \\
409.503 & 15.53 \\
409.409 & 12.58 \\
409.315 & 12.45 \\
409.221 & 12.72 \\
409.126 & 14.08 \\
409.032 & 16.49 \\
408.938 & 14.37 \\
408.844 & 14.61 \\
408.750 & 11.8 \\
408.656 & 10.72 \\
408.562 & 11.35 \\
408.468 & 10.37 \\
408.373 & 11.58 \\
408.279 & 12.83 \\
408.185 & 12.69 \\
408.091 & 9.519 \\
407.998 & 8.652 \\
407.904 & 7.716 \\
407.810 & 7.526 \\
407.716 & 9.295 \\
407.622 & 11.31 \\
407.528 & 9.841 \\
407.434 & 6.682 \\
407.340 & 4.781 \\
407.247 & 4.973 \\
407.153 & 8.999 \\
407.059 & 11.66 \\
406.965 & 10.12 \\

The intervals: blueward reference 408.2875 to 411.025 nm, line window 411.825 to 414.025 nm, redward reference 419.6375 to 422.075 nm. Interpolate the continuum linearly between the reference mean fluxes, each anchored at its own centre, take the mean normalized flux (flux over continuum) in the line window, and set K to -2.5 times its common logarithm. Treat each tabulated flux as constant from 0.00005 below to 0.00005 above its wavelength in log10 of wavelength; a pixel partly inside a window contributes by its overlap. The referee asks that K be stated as 0.042 mag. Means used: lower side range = 11.8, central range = 11.2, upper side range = 11.2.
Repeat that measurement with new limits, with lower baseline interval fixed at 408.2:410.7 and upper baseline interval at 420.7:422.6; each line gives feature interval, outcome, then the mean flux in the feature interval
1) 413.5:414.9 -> 0.15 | 10.2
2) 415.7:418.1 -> 0.01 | 11.6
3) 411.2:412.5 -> 0.05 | 11.2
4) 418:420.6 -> 0.06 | 11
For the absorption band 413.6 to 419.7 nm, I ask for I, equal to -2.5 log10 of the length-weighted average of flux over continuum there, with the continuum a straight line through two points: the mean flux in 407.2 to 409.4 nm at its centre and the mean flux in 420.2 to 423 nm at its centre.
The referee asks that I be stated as -0.10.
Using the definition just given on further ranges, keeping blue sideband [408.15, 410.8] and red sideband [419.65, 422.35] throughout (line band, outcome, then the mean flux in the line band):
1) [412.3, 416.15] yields 0.08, 10.7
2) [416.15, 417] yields -0.10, 12.6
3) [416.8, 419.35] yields 0.01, 11.2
